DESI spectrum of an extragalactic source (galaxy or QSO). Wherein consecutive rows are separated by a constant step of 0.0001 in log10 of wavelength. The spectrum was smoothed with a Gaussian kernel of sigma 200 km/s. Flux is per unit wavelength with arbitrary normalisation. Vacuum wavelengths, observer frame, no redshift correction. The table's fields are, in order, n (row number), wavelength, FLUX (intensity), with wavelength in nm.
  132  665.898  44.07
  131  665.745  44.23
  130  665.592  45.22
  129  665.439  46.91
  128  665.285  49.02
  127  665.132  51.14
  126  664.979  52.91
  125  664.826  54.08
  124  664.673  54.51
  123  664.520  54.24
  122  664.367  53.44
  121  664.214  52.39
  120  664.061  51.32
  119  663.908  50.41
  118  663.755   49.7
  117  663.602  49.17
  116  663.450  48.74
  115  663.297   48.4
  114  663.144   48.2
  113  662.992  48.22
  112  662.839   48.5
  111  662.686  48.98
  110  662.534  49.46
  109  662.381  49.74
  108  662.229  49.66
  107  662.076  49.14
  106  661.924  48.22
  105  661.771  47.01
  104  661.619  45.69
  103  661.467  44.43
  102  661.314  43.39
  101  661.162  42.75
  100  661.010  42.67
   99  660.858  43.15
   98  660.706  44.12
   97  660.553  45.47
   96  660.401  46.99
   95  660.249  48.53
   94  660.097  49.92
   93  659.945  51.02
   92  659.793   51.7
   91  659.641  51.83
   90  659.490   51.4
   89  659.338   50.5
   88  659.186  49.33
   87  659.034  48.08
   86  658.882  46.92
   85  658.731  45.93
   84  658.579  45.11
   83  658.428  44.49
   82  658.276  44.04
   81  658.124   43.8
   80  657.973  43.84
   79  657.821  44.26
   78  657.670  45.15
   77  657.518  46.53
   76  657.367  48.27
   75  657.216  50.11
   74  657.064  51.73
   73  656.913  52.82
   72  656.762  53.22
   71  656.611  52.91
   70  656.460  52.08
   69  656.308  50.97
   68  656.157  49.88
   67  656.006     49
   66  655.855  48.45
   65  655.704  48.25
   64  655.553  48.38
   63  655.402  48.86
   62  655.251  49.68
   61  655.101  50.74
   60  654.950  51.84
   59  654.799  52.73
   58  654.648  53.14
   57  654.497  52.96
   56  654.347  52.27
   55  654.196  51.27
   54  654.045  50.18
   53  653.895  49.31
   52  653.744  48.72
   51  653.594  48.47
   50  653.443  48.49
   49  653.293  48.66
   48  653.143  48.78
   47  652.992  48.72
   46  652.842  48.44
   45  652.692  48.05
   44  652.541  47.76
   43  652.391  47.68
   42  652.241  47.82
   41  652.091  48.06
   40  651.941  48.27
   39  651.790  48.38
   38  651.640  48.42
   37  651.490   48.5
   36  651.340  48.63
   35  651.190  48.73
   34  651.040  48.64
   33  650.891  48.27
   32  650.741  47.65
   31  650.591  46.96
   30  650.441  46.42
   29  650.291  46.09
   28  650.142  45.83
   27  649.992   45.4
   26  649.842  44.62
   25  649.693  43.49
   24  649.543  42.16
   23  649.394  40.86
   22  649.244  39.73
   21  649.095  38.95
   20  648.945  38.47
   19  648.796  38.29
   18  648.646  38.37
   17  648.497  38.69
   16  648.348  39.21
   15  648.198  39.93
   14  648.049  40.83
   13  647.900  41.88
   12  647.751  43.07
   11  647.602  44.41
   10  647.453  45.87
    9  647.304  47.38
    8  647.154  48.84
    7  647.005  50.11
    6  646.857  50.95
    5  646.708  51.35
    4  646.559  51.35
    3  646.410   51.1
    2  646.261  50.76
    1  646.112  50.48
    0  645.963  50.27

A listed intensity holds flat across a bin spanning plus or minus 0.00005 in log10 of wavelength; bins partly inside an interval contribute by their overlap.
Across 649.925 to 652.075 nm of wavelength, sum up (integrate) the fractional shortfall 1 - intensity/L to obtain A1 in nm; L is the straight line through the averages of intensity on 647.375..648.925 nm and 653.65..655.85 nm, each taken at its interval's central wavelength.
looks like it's -0.12 nm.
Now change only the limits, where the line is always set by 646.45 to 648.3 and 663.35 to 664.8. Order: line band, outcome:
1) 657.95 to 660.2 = 0.09 nm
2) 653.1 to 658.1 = -0.08 nm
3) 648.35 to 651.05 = 0.23 nm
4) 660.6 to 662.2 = 0.17 nm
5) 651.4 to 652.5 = -0.01 nm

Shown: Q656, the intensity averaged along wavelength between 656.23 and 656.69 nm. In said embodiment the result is 51.9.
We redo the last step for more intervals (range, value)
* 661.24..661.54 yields 43.8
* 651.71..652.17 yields 48.2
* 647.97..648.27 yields 40.5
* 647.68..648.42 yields 41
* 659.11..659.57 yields 50.5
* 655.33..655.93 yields 48.5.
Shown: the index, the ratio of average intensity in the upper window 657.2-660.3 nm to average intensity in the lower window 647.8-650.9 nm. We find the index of 1.12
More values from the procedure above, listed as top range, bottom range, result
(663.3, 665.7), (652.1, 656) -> 1.02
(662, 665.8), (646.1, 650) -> 1.13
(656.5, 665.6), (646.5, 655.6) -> 1.04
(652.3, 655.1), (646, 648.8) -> 1.09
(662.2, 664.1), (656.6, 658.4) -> 1.03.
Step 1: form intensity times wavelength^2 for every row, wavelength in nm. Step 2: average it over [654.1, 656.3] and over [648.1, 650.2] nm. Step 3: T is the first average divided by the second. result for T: 1.26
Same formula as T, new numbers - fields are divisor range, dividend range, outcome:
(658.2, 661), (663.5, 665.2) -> 1.11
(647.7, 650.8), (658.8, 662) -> 1.16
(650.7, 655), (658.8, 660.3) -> 1.03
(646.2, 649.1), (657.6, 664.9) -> 1.13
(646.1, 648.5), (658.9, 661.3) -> 1.07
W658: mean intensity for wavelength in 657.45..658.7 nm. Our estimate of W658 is 44.7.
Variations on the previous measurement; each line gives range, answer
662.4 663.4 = 48.7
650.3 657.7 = 49.4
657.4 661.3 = 46.7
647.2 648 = 44.5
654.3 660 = 49.2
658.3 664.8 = 48.4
